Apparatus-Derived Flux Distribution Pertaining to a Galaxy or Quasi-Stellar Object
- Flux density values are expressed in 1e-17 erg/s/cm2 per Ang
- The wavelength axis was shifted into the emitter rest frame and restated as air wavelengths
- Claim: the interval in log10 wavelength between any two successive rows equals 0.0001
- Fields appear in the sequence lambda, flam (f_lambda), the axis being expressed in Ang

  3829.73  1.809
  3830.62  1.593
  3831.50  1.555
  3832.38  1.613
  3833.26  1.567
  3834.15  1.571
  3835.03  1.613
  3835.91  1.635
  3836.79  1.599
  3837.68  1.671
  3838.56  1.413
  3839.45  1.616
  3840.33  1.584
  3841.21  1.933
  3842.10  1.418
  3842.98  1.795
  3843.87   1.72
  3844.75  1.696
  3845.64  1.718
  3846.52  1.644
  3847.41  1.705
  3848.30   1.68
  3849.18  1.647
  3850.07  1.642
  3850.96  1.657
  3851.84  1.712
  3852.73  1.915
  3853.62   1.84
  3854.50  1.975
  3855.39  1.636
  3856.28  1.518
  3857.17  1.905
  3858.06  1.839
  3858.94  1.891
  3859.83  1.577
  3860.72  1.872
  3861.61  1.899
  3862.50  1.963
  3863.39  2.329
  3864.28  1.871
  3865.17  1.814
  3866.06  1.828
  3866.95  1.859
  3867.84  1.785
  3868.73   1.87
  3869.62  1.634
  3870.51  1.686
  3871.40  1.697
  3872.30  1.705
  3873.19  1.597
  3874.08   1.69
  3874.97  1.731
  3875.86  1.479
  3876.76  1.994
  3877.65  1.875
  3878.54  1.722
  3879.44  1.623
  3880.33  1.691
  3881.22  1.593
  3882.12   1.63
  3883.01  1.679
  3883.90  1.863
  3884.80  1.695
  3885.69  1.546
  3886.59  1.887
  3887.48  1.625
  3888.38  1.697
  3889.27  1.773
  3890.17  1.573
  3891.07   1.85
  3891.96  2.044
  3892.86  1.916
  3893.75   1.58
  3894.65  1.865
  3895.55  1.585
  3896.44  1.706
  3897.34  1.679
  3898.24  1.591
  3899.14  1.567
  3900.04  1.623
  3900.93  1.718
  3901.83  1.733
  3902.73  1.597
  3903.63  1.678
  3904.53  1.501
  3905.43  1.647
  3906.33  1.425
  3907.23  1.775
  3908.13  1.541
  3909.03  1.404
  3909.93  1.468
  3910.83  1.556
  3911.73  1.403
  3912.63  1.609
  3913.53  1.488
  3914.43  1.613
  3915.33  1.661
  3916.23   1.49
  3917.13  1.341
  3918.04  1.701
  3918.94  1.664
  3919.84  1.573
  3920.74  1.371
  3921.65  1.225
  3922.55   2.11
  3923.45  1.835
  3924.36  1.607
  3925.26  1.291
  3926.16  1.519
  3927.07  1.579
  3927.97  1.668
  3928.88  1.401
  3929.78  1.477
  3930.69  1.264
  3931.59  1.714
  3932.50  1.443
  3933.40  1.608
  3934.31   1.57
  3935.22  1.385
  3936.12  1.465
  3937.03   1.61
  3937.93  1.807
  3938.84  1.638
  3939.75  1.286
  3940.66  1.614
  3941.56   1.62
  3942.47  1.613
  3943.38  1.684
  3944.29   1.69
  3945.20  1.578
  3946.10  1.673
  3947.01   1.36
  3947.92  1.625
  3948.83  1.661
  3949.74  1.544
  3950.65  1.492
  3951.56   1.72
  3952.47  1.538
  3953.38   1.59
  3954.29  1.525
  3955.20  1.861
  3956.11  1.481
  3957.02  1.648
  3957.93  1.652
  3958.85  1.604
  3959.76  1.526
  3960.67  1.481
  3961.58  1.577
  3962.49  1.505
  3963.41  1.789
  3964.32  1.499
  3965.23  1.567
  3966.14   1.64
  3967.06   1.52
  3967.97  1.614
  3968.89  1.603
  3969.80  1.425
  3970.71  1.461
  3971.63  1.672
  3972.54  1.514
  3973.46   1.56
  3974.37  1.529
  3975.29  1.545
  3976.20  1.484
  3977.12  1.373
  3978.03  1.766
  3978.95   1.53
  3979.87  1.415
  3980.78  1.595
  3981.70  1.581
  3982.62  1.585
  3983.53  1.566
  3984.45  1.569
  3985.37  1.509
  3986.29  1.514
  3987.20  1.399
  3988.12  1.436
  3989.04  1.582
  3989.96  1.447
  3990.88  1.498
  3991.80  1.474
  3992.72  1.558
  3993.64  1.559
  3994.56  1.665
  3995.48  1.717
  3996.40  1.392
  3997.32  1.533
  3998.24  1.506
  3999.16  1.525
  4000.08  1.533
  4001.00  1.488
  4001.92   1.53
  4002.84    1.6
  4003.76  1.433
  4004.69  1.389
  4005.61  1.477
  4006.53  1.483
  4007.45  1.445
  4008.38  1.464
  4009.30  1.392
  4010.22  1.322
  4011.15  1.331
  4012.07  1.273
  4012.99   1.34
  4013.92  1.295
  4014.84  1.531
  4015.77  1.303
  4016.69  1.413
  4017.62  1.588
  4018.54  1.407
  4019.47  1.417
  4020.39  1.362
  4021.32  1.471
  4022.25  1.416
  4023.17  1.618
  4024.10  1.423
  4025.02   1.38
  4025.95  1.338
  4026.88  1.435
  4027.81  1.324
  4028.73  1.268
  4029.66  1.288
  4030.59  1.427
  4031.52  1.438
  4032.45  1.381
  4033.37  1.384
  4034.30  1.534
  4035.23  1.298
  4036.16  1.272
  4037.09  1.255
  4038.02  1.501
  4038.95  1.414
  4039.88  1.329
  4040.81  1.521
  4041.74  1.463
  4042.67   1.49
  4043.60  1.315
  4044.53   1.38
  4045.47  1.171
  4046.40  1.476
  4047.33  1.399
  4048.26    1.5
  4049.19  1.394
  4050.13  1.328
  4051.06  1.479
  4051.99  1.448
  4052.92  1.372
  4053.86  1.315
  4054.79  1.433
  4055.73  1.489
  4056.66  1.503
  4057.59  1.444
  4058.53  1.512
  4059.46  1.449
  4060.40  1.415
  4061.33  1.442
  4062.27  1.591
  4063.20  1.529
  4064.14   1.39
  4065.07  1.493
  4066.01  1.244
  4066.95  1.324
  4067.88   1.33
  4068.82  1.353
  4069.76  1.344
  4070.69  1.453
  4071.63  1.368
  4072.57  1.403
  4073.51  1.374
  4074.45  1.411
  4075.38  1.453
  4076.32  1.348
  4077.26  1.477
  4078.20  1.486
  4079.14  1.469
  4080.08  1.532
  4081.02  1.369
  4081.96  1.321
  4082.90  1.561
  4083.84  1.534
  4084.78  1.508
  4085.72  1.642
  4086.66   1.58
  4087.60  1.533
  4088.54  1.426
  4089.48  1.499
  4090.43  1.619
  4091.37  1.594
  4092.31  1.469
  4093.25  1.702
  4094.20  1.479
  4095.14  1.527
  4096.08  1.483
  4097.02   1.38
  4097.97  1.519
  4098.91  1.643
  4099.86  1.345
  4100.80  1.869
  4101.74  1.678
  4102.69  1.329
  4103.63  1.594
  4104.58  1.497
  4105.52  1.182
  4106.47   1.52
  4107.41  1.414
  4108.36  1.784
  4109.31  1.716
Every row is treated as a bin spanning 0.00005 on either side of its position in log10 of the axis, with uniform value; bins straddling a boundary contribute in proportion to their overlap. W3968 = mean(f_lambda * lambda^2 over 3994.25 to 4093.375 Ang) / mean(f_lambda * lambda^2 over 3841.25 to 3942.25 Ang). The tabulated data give 0.93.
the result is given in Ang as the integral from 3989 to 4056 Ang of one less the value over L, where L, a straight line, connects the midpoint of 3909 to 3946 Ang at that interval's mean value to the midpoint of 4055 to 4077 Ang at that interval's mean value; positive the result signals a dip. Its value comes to 1.56 Ang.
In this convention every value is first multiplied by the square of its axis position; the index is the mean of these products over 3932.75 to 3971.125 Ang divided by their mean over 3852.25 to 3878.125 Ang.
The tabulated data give 0.92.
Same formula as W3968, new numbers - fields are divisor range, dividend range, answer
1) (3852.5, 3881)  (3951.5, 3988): 0.92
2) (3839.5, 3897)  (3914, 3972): 0.93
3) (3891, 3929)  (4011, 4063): 0.93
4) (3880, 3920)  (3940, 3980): 0.99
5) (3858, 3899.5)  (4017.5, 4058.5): 0.87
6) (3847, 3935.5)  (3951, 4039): 0.94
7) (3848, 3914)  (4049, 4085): 0.92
